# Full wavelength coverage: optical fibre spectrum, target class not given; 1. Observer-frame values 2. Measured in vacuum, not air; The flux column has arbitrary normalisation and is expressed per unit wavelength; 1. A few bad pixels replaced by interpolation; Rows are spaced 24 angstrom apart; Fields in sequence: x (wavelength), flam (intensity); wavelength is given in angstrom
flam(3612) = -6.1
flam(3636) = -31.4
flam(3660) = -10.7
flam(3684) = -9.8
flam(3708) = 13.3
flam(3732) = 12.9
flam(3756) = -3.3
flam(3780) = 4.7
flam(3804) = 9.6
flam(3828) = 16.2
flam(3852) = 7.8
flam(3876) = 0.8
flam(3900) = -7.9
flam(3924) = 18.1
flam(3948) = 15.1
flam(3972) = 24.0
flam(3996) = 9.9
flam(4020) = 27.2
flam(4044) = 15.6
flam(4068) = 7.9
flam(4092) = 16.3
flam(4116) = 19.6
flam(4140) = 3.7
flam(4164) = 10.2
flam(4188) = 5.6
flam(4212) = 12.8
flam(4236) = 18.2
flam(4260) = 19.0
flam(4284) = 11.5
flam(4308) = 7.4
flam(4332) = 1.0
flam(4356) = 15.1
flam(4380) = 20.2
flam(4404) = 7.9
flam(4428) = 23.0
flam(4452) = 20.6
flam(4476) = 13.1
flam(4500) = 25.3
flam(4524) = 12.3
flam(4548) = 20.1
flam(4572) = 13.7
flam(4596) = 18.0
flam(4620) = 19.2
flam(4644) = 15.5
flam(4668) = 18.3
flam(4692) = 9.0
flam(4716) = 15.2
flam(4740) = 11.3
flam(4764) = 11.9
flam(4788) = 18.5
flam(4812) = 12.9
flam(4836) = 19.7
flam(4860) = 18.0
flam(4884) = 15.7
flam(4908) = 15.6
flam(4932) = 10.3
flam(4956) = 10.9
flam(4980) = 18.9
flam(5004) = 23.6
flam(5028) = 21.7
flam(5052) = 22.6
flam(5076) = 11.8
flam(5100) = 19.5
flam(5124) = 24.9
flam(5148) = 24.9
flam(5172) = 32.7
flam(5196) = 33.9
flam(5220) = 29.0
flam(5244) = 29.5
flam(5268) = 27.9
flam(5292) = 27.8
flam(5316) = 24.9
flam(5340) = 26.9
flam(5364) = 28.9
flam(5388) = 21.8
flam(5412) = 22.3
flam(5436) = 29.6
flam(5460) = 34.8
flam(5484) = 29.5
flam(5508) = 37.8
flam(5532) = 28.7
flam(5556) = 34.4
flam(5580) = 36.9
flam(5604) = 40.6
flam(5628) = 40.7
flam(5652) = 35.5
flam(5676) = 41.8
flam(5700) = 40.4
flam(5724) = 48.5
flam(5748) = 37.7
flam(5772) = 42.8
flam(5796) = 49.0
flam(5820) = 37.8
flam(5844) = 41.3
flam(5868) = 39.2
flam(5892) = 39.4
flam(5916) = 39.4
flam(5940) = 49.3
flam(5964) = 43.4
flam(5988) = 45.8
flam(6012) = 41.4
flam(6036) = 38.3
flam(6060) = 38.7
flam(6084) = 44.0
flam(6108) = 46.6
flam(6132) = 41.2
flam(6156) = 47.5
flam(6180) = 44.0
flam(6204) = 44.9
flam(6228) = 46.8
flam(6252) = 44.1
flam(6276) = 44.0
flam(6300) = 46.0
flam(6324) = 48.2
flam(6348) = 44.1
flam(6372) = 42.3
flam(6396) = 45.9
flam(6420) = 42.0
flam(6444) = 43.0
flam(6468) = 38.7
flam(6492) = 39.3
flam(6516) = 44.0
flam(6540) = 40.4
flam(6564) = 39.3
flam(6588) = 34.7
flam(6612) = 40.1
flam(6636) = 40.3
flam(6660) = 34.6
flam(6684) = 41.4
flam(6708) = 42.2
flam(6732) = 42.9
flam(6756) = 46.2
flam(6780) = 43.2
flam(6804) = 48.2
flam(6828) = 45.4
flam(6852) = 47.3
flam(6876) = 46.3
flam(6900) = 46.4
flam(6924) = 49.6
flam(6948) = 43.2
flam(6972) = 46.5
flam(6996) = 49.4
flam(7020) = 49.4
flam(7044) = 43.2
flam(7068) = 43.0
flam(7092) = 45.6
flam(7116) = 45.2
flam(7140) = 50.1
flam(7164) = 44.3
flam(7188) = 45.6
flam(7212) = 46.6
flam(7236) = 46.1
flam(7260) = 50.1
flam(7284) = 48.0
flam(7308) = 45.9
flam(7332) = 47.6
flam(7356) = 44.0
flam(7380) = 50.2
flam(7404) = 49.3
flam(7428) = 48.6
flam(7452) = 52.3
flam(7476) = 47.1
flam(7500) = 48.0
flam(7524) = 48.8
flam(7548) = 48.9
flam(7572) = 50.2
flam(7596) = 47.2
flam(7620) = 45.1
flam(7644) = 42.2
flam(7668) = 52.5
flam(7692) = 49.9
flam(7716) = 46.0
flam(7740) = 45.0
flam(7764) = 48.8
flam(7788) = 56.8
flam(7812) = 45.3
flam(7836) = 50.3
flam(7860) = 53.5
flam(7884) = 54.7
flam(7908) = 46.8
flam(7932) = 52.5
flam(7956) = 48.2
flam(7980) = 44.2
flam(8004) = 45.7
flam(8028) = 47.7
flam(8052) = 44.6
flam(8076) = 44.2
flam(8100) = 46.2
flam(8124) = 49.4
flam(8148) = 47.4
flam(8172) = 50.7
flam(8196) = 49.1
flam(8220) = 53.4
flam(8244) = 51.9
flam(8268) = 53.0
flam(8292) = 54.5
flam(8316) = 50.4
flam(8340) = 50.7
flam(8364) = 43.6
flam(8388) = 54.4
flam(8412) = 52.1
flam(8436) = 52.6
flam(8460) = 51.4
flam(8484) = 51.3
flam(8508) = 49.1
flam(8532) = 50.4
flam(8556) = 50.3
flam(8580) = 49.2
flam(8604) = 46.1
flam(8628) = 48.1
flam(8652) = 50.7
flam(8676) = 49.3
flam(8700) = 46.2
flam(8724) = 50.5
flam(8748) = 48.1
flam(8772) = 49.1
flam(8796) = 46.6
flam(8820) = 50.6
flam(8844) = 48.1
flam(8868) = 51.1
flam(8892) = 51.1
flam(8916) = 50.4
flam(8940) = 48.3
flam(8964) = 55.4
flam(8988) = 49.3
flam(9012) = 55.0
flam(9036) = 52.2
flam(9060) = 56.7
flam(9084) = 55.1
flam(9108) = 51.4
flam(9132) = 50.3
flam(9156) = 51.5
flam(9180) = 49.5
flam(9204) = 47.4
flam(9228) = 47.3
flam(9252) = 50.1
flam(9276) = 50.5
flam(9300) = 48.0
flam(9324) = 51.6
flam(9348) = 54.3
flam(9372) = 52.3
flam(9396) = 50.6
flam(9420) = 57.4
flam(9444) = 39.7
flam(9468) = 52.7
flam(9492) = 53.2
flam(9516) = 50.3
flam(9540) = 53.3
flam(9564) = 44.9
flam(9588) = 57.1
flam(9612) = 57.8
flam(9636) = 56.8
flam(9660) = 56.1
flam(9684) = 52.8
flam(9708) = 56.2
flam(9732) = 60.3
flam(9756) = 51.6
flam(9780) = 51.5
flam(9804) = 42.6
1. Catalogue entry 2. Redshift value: 0.288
